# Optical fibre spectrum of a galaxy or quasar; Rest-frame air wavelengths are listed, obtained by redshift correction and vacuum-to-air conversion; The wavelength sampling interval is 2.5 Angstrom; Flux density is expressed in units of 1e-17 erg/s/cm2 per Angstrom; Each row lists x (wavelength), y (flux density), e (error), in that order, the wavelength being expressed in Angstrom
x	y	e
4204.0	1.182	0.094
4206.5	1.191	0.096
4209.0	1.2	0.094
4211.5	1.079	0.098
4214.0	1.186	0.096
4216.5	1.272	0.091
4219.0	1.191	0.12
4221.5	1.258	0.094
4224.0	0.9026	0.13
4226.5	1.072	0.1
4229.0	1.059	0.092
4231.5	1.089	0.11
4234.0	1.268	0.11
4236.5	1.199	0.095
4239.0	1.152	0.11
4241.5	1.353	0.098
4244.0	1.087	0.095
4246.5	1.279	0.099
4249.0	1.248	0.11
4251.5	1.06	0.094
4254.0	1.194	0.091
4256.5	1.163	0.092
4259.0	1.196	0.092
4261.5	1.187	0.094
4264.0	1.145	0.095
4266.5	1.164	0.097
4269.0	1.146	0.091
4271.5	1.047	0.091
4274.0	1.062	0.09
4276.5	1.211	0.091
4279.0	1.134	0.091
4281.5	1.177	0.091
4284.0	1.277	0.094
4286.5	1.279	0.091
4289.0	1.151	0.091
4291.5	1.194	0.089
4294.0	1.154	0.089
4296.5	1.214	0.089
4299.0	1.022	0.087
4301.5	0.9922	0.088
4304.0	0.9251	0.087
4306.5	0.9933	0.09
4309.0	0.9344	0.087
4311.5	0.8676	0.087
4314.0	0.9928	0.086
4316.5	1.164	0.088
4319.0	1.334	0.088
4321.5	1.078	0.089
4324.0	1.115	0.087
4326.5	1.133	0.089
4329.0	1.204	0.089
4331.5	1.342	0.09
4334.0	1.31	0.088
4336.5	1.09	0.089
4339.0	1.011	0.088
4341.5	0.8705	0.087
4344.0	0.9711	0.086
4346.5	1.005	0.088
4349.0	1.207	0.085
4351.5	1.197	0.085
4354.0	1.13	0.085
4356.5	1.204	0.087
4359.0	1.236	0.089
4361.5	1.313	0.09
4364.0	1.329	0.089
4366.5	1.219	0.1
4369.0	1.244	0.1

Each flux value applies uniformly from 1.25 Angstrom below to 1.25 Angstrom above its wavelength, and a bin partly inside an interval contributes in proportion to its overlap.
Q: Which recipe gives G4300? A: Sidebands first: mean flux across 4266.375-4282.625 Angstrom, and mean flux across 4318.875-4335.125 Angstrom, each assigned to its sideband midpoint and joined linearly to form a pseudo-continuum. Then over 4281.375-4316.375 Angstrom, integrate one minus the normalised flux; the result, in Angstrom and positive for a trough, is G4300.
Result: 2.5 Angstrom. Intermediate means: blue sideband 1.13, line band 1.08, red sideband 1.21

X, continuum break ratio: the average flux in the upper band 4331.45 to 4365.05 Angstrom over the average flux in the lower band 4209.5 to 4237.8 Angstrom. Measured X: 1.01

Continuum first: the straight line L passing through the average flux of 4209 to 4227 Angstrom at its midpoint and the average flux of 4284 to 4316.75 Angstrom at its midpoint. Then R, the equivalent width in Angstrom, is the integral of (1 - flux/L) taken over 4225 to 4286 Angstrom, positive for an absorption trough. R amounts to -3.0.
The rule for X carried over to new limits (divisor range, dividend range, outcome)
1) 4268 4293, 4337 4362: 0.95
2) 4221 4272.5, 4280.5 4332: 0.97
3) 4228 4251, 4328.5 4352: 0.94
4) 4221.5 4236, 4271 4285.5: 1.05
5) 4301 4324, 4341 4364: 1.10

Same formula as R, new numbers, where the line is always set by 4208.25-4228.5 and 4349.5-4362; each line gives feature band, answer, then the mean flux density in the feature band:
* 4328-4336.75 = -0.4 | 1.25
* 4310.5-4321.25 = 0.9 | 1.09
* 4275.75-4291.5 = -0.4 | 1.2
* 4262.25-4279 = 0.5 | 1.13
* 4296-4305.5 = 1.3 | 1.02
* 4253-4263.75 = -0.2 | 1.18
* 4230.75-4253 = -0.8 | 1.2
